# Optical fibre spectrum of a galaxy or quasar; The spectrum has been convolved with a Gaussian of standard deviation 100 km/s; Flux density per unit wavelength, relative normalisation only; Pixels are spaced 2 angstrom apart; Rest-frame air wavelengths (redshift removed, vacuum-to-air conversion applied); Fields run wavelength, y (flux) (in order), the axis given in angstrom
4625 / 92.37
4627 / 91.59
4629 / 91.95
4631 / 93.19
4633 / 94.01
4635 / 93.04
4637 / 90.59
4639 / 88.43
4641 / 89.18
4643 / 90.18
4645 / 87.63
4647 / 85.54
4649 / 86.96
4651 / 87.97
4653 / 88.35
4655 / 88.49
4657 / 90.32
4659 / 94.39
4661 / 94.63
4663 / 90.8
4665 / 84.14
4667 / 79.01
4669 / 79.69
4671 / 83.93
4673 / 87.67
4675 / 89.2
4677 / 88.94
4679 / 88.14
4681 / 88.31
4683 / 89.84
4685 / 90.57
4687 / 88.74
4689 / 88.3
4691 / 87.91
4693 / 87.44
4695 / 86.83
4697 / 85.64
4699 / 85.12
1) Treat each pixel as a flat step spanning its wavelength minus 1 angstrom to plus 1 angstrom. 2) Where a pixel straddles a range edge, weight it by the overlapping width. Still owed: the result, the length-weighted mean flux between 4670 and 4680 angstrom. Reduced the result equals 87.6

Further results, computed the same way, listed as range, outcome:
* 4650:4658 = 88.8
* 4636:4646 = 89.2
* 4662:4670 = 83.4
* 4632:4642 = 91.1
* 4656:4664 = 92.5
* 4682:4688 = 89.7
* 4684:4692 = 88.9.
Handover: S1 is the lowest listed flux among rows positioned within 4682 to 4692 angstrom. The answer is 87.91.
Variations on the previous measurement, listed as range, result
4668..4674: 79.69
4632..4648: 85.54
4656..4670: 79.01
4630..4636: 93.04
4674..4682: 88.14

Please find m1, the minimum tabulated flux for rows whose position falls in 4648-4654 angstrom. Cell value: 86.96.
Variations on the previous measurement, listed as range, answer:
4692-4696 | 86.83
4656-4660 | 90.32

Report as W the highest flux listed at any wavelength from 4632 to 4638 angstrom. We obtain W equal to 94.01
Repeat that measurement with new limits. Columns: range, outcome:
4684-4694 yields 90.57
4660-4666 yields 94.63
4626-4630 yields 91.95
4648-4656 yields 88.49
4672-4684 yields 89.84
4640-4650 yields 90.18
